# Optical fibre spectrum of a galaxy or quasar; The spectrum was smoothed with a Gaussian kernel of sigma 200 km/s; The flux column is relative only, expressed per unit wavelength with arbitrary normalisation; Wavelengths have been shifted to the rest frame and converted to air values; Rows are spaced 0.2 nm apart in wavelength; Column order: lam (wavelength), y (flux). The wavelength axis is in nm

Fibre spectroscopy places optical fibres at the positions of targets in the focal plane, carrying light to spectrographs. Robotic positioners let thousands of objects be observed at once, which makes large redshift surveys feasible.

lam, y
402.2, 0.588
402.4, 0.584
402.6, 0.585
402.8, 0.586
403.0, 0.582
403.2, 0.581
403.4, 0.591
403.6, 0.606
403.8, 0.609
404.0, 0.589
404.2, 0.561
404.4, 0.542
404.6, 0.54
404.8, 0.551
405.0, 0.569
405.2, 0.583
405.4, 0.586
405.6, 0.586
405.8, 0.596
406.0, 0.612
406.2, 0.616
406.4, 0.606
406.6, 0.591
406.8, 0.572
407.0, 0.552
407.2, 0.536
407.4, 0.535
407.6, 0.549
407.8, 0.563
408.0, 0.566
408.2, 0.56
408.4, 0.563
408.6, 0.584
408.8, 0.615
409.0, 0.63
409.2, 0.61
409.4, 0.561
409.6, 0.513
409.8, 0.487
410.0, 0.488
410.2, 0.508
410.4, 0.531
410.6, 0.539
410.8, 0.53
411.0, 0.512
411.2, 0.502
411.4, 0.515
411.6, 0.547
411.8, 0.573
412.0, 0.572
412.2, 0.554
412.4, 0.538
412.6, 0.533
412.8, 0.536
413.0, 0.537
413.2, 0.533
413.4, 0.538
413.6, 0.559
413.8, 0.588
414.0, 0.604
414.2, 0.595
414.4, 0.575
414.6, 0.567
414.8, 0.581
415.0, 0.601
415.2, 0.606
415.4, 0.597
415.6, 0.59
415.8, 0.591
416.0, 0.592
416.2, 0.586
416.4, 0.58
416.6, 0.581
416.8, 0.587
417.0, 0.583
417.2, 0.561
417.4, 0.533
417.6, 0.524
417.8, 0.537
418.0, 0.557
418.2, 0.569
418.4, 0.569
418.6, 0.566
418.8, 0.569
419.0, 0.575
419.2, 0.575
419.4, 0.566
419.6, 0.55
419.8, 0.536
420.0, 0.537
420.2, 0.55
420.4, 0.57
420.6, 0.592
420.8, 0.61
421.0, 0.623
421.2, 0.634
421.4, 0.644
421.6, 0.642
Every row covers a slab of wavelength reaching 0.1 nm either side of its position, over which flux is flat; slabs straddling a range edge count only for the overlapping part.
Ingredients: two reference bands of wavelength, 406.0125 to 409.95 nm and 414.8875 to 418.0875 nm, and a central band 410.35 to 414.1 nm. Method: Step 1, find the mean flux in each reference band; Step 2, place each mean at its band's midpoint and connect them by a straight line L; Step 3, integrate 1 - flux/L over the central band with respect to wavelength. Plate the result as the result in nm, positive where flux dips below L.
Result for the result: 0.18 nm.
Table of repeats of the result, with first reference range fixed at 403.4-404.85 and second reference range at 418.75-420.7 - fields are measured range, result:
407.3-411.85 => 0.18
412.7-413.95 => 0.03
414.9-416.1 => -0.07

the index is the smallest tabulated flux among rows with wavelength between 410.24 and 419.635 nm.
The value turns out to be 0.502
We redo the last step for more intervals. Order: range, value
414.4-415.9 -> 0.567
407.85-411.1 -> 0.487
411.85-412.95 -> 0.533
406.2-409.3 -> 0.535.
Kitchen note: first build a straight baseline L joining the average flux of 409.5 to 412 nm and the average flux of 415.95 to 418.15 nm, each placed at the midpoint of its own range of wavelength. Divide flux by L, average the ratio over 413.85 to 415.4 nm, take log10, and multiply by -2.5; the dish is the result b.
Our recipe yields -0.08 mag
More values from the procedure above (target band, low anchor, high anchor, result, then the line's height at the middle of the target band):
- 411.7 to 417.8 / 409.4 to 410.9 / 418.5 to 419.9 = -0.06 mag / 0.54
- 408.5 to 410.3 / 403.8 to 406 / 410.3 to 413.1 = -0.01 mag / 0.55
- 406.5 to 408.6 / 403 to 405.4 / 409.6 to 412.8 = -0.01 mag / 0.553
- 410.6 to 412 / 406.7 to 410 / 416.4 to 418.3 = 0.05 mag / 0.56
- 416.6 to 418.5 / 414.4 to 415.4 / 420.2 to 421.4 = 0.07 mag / 0.595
